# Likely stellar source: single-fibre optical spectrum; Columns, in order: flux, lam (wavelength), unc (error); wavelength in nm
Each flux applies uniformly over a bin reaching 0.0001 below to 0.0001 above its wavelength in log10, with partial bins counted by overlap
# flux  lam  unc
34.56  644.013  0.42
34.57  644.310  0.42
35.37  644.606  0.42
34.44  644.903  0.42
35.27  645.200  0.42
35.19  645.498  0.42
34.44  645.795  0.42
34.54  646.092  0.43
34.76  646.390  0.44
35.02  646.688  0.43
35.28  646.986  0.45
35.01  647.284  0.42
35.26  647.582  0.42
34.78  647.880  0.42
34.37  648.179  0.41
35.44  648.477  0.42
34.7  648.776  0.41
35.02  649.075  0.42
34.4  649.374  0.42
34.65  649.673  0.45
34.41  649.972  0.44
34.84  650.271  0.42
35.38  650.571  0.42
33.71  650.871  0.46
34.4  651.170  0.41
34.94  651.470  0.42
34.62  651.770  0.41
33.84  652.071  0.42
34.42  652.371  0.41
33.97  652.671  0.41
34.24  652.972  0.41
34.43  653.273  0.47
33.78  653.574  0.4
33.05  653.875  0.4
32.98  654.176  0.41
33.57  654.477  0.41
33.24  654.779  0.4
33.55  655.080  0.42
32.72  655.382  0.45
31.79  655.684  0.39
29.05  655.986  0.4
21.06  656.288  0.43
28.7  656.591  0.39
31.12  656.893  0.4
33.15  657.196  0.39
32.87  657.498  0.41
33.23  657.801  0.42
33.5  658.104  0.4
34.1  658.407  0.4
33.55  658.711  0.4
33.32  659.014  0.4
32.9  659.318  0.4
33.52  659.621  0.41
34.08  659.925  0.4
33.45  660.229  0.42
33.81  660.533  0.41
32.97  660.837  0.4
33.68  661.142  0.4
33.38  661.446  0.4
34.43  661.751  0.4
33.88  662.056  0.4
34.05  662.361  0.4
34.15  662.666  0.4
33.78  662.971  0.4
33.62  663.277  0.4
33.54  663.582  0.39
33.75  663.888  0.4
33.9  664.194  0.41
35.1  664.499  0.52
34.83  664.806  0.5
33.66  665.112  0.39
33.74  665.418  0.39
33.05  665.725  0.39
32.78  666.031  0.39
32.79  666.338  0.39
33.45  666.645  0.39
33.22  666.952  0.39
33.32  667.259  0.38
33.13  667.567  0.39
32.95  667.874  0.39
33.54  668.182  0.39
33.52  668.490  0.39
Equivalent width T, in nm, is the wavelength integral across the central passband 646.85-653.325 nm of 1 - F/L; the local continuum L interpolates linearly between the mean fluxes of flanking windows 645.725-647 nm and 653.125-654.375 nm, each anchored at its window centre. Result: -0.09 nm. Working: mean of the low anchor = 34.8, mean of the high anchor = 33.6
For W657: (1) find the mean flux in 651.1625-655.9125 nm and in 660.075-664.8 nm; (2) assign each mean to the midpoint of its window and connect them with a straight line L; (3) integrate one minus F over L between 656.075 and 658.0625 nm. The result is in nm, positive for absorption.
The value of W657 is 0.208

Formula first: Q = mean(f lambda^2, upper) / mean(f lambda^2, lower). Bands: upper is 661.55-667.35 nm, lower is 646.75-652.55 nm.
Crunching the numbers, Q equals 1.0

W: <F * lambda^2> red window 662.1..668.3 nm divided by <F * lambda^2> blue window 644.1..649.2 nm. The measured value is 1.0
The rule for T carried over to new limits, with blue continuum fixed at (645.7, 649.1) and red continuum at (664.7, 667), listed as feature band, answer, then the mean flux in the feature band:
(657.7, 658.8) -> 0.01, 33.6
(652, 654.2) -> 0.03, 33.9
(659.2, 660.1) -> 0.01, 33.5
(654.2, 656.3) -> 0.17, 31.5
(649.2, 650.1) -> 0.01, 34.5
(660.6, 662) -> 0.01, 33.6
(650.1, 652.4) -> 0.00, 34.5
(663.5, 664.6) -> -0.02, 34.1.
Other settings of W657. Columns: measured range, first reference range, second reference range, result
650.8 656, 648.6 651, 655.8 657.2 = -0.403 nm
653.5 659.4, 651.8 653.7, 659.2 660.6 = 0.316 nm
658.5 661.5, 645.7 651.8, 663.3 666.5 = 0.049 nm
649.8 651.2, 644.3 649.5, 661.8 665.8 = 0.005 nm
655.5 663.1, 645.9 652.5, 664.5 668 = 0.314 nm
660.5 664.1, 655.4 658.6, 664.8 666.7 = -0.148 nm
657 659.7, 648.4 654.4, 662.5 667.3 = 0.055 nm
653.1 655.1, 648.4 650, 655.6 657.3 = -0.176 nm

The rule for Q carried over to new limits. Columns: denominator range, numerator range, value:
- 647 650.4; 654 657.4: 0.91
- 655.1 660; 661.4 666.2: 1.08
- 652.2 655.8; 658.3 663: 1.03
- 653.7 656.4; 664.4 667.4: 1.10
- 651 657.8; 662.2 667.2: 1.07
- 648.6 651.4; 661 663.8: 1.01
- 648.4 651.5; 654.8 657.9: 0.91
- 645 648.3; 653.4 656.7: 0.92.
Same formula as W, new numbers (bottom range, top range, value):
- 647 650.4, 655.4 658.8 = 0.92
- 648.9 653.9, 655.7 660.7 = 0.95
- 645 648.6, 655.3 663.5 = 0.97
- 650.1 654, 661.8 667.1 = 1.02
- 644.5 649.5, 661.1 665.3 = 1.02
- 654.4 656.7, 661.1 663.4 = 1.14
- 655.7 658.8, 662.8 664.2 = 1.11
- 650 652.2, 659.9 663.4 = 1.01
